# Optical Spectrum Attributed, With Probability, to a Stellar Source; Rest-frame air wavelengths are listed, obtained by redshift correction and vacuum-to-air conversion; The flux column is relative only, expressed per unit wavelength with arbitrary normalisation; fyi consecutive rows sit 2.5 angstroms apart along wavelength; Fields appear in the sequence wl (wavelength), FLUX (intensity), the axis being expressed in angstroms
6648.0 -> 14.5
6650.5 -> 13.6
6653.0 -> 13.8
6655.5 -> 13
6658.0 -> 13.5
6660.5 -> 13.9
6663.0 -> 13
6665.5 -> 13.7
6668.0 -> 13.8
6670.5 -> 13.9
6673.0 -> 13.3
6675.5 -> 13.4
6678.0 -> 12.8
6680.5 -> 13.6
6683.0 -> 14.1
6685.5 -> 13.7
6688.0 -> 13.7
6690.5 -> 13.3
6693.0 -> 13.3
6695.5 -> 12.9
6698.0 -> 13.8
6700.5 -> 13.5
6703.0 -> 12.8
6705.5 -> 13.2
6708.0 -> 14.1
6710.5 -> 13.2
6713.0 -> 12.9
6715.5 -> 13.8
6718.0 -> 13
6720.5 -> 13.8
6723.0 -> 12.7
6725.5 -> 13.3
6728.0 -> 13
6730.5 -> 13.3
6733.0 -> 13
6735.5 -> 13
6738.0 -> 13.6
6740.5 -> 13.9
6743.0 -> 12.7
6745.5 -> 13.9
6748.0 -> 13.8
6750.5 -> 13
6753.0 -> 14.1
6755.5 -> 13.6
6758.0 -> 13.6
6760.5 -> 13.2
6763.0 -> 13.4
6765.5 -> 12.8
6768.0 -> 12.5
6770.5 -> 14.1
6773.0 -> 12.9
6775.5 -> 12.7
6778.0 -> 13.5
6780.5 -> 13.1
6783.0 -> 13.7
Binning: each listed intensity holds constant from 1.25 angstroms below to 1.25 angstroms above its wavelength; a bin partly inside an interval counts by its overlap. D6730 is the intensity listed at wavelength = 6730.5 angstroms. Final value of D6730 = 13.3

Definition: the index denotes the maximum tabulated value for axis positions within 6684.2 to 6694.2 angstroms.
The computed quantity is 13.7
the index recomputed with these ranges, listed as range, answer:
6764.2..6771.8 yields 14.1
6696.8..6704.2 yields 13.8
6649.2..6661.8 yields 13.9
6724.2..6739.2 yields 13.6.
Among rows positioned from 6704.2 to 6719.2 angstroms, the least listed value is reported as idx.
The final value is 12.9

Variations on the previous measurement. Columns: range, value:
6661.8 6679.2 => 12.8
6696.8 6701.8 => 13.5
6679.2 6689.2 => 13.6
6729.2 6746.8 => 12.7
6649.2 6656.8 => 13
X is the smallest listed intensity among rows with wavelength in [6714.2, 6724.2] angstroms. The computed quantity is 12.7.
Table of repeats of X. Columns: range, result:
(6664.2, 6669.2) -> 13.7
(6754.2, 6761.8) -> 13.2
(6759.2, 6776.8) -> 12.5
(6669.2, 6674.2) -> 13.3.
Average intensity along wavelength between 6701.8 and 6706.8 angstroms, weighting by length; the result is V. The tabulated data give 13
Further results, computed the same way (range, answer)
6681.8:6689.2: 13.8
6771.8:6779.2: 13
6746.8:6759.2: 13.6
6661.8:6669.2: 13.5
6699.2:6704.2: 13.2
